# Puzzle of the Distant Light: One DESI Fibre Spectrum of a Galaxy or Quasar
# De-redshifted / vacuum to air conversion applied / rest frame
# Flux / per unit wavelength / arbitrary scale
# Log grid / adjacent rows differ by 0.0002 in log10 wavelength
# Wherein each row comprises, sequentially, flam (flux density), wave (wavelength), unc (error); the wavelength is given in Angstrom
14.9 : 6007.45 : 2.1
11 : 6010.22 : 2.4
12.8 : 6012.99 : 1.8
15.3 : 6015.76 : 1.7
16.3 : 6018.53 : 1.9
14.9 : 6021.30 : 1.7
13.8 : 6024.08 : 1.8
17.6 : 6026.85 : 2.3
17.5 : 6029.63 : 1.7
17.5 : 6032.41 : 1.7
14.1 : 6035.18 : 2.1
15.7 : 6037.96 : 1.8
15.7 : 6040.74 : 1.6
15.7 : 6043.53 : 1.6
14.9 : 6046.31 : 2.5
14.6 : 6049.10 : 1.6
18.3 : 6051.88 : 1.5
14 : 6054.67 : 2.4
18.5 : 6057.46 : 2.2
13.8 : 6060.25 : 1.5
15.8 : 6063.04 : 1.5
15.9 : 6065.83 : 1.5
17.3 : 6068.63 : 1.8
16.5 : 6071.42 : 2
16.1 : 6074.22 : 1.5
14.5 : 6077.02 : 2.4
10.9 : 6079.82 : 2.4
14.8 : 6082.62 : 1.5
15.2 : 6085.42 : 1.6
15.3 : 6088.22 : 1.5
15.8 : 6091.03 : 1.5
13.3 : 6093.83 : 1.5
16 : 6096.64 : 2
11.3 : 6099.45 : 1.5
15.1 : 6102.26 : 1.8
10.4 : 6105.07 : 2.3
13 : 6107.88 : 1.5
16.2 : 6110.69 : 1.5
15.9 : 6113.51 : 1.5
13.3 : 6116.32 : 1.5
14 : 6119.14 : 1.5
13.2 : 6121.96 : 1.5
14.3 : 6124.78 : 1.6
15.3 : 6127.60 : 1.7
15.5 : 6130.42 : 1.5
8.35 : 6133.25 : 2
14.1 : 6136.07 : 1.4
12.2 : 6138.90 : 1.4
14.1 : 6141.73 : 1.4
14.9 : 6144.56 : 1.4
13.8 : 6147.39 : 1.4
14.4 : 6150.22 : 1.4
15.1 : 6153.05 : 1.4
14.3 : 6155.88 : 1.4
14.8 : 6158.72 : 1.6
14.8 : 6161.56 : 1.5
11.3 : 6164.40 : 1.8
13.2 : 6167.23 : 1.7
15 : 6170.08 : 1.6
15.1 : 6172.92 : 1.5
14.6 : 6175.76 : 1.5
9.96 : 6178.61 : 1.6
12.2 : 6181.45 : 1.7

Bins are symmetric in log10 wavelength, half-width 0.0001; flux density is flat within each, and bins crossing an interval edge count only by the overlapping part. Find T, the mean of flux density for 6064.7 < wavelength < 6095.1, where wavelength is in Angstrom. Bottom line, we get 15.1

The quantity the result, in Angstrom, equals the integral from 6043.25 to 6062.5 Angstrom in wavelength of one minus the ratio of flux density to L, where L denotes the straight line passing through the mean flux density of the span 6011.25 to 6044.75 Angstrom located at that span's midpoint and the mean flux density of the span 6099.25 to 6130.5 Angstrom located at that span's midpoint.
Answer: -0.77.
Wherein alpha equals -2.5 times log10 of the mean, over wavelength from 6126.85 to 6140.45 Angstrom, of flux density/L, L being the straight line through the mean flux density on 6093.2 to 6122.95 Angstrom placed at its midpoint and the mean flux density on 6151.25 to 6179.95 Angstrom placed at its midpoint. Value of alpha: 0.07 mag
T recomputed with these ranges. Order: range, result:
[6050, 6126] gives 14.8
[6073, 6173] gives 14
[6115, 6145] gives 13.5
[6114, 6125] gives 13.8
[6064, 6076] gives 16.4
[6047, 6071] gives 16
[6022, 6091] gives 15.6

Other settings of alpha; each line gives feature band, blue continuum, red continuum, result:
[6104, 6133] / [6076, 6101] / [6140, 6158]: 0.03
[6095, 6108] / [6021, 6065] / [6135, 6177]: 0.14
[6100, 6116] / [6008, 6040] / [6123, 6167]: 0.02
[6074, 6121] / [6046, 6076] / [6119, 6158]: 0.06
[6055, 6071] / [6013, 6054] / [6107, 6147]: -0.07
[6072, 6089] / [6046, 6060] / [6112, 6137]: 0.04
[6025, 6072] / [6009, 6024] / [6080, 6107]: -0.15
